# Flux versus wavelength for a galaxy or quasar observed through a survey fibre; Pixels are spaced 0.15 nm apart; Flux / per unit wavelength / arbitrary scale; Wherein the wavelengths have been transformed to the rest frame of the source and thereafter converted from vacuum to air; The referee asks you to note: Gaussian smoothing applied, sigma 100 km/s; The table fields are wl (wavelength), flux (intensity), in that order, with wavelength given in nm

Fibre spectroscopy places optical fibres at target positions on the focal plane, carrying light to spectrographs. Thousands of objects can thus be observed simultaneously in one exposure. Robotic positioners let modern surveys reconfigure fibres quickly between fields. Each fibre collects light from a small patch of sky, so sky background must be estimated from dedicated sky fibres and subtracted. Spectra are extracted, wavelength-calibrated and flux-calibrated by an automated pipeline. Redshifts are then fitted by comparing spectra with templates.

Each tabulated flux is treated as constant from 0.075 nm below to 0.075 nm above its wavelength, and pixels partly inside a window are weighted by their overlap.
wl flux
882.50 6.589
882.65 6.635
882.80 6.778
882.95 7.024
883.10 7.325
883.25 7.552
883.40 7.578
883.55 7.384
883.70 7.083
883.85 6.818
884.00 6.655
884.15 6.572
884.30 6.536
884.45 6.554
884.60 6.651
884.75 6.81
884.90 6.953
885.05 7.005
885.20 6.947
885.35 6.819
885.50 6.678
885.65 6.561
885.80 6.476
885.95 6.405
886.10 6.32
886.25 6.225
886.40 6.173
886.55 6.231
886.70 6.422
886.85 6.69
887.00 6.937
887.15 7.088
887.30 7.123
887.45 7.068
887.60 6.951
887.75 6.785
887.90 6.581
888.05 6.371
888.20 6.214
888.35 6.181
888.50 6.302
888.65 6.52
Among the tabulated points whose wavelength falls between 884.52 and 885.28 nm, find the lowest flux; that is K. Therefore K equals 6.651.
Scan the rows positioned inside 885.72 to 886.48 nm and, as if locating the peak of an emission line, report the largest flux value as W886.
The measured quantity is 6.476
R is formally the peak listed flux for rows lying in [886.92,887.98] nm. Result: 7.123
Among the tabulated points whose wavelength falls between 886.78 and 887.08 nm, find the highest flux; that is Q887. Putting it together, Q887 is 6.937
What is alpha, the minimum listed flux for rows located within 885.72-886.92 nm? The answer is 6.173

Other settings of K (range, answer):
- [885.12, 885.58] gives 6.678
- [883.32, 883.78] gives 7.083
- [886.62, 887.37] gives 6.422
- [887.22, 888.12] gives 6.371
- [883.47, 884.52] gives 6.536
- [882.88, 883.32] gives 7.024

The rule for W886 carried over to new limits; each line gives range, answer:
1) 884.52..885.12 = 7.005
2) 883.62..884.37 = 7.083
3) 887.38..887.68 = 7.068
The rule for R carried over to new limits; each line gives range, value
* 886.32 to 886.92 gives 6.69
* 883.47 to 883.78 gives 7.384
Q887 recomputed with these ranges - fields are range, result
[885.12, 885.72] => 6.947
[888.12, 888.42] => 6.214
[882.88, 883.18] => 7.325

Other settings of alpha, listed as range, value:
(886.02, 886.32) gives 6.225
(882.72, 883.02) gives 6.778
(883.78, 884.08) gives 6.655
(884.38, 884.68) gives 6.554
